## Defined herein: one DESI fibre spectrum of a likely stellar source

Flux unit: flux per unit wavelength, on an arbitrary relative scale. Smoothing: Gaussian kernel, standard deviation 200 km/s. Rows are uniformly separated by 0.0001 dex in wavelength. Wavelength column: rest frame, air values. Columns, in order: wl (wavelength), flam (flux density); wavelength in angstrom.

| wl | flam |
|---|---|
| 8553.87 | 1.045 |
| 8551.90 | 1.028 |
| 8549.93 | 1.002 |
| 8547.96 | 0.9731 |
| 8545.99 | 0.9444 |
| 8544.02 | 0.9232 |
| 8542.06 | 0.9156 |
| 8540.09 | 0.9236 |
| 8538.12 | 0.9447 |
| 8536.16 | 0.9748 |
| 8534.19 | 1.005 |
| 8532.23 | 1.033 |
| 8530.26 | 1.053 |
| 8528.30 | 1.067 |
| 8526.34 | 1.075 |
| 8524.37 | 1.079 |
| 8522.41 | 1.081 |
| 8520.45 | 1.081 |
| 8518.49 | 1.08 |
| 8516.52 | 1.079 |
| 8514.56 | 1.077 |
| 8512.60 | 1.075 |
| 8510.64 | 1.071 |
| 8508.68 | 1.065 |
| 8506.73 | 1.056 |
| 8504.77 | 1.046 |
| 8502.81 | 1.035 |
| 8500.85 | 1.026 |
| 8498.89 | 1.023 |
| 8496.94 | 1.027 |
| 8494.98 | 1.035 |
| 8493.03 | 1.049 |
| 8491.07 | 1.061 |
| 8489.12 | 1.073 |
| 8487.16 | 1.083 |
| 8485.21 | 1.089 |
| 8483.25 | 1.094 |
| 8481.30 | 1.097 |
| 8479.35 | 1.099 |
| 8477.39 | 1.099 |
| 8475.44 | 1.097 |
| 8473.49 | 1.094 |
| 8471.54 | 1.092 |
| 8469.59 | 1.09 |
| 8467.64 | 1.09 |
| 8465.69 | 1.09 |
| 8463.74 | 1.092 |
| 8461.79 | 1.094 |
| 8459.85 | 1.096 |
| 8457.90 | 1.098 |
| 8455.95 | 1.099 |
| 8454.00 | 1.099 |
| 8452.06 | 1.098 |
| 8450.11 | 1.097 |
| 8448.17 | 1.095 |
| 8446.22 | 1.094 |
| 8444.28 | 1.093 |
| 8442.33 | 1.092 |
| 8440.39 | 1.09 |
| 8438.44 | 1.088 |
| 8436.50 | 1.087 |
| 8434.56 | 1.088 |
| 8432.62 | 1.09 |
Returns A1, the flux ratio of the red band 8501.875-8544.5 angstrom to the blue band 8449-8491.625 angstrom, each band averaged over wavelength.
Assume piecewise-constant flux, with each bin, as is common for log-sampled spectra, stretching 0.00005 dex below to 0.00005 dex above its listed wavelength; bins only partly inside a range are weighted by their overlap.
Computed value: 0.95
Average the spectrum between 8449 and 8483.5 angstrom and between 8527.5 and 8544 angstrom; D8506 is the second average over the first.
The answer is 0.90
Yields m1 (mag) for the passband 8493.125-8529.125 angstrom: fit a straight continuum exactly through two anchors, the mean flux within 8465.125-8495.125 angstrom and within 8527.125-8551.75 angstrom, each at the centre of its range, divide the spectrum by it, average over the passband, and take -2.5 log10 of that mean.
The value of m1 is -0.03 mag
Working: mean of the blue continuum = 1.08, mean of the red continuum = 0.982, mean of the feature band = 1.06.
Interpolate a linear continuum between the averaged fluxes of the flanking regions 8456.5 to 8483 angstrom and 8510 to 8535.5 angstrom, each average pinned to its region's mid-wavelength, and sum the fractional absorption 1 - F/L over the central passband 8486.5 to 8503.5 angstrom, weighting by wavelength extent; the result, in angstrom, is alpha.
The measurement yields 0.55 angstrom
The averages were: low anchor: 1.09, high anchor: 1.06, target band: 1.05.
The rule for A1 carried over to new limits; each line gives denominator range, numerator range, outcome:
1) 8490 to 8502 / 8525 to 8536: 1.00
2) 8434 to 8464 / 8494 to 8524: 0.97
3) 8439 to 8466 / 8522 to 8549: 0.91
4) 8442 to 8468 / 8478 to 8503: 0.97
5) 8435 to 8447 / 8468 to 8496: 0.99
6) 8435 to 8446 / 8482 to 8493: 0.99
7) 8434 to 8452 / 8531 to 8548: 0.88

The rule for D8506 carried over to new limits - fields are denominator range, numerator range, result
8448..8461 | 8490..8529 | 0.96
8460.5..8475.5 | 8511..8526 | 0.99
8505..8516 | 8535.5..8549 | 0.88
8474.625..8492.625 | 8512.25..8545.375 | 0.94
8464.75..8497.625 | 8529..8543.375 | 0.91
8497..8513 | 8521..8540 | 0.98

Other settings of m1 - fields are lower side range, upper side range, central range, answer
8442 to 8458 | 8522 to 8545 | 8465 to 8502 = -0.01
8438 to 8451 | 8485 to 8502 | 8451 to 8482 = -0.02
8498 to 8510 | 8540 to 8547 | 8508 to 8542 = -0.06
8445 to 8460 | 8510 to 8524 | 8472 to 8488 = -0.01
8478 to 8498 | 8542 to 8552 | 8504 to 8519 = -0.04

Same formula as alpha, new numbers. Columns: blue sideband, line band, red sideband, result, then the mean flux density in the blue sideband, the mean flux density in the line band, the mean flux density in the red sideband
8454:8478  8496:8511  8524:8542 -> 0.06 angstrom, 1.09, 1.04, 1.01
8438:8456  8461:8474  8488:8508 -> -0.21 angstrom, 1.09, 1.09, 1.04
